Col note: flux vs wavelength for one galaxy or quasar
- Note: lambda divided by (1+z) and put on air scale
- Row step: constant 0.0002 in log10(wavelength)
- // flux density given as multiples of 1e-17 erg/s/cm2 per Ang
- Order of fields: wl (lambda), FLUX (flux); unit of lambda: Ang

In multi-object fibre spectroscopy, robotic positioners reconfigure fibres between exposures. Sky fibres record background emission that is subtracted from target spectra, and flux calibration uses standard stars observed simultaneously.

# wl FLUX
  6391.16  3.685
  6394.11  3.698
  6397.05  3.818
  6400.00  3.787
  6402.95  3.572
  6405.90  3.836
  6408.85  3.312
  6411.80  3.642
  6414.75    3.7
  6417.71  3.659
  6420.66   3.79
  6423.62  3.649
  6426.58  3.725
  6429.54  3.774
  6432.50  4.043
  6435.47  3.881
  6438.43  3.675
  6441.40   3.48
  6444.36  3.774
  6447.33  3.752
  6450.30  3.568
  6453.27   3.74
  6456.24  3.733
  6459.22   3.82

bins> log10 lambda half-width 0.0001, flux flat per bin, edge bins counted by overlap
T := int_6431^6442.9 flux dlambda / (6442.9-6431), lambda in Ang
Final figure 3.77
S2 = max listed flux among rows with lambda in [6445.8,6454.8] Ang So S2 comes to 3.752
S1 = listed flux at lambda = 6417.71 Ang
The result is 3.659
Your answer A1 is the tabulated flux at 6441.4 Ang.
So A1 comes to 3.48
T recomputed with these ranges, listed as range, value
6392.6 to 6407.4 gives 3.74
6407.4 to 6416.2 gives 3.55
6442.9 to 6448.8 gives 3.76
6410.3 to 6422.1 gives 3.7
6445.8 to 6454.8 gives 3.69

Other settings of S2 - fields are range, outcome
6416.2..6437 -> 4.043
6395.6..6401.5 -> 3.818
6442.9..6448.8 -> 3.774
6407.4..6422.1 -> 3.79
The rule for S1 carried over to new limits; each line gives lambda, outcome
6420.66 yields 3.79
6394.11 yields 3.698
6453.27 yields 3.74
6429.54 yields 3.774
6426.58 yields 3.725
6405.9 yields 3.836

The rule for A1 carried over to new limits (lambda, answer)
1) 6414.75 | 3.7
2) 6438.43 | 3.675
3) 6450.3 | 3.568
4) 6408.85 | 3.312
